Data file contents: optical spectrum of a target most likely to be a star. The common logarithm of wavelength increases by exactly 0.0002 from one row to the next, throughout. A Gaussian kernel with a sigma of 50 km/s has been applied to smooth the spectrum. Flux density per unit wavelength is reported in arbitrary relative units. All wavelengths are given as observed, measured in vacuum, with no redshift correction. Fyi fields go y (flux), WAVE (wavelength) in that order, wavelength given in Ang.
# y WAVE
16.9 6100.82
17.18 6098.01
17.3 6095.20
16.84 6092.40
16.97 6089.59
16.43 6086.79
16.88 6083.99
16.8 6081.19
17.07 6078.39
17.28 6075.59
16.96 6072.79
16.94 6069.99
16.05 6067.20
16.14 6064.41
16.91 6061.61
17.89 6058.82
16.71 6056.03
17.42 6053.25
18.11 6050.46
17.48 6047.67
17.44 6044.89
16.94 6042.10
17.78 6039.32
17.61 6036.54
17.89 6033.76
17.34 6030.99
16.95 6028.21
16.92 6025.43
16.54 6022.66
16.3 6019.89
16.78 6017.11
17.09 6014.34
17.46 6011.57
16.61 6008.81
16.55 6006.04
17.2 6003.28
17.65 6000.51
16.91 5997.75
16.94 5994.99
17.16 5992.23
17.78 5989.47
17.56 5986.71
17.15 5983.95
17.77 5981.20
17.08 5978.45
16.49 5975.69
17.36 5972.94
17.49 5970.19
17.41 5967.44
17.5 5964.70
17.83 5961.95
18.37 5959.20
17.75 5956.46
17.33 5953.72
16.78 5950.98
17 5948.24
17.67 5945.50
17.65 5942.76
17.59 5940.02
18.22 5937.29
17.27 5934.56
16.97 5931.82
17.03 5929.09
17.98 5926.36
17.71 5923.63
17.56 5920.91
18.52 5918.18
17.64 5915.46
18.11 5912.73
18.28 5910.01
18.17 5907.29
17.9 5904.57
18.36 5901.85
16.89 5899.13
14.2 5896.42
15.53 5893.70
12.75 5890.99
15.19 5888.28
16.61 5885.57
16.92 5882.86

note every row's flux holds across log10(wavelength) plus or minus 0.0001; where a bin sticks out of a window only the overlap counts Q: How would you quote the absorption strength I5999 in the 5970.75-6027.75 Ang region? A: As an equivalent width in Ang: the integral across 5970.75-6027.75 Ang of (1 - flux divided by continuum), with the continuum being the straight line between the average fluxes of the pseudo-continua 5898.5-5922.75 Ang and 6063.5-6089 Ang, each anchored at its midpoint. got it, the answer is 0.8 Ang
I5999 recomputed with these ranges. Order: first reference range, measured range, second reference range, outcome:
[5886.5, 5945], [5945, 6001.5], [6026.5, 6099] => -0.82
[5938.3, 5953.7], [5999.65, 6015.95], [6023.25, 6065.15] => 0.24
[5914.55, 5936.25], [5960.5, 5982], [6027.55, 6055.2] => 0.24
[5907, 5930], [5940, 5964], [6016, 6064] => 0.21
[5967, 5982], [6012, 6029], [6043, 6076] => 0.36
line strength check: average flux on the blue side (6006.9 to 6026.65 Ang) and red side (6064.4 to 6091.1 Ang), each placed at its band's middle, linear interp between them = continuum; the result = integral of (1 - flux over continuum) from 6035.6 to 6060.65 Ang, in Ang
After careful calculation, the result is -1.01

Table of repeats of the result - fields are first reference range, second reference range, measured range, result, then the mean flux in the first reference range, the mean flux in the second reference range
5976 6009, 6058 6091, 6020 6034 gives 0.04 Ang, 17.2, 16.8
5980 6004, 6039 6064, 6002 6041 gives 0.61 Ang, 17.3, 17.3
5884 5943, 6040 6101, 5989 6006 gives -0.13 Ang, 17.1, 17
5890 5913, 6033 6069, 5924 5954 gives -1.06 Ang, 16.7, 17.2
